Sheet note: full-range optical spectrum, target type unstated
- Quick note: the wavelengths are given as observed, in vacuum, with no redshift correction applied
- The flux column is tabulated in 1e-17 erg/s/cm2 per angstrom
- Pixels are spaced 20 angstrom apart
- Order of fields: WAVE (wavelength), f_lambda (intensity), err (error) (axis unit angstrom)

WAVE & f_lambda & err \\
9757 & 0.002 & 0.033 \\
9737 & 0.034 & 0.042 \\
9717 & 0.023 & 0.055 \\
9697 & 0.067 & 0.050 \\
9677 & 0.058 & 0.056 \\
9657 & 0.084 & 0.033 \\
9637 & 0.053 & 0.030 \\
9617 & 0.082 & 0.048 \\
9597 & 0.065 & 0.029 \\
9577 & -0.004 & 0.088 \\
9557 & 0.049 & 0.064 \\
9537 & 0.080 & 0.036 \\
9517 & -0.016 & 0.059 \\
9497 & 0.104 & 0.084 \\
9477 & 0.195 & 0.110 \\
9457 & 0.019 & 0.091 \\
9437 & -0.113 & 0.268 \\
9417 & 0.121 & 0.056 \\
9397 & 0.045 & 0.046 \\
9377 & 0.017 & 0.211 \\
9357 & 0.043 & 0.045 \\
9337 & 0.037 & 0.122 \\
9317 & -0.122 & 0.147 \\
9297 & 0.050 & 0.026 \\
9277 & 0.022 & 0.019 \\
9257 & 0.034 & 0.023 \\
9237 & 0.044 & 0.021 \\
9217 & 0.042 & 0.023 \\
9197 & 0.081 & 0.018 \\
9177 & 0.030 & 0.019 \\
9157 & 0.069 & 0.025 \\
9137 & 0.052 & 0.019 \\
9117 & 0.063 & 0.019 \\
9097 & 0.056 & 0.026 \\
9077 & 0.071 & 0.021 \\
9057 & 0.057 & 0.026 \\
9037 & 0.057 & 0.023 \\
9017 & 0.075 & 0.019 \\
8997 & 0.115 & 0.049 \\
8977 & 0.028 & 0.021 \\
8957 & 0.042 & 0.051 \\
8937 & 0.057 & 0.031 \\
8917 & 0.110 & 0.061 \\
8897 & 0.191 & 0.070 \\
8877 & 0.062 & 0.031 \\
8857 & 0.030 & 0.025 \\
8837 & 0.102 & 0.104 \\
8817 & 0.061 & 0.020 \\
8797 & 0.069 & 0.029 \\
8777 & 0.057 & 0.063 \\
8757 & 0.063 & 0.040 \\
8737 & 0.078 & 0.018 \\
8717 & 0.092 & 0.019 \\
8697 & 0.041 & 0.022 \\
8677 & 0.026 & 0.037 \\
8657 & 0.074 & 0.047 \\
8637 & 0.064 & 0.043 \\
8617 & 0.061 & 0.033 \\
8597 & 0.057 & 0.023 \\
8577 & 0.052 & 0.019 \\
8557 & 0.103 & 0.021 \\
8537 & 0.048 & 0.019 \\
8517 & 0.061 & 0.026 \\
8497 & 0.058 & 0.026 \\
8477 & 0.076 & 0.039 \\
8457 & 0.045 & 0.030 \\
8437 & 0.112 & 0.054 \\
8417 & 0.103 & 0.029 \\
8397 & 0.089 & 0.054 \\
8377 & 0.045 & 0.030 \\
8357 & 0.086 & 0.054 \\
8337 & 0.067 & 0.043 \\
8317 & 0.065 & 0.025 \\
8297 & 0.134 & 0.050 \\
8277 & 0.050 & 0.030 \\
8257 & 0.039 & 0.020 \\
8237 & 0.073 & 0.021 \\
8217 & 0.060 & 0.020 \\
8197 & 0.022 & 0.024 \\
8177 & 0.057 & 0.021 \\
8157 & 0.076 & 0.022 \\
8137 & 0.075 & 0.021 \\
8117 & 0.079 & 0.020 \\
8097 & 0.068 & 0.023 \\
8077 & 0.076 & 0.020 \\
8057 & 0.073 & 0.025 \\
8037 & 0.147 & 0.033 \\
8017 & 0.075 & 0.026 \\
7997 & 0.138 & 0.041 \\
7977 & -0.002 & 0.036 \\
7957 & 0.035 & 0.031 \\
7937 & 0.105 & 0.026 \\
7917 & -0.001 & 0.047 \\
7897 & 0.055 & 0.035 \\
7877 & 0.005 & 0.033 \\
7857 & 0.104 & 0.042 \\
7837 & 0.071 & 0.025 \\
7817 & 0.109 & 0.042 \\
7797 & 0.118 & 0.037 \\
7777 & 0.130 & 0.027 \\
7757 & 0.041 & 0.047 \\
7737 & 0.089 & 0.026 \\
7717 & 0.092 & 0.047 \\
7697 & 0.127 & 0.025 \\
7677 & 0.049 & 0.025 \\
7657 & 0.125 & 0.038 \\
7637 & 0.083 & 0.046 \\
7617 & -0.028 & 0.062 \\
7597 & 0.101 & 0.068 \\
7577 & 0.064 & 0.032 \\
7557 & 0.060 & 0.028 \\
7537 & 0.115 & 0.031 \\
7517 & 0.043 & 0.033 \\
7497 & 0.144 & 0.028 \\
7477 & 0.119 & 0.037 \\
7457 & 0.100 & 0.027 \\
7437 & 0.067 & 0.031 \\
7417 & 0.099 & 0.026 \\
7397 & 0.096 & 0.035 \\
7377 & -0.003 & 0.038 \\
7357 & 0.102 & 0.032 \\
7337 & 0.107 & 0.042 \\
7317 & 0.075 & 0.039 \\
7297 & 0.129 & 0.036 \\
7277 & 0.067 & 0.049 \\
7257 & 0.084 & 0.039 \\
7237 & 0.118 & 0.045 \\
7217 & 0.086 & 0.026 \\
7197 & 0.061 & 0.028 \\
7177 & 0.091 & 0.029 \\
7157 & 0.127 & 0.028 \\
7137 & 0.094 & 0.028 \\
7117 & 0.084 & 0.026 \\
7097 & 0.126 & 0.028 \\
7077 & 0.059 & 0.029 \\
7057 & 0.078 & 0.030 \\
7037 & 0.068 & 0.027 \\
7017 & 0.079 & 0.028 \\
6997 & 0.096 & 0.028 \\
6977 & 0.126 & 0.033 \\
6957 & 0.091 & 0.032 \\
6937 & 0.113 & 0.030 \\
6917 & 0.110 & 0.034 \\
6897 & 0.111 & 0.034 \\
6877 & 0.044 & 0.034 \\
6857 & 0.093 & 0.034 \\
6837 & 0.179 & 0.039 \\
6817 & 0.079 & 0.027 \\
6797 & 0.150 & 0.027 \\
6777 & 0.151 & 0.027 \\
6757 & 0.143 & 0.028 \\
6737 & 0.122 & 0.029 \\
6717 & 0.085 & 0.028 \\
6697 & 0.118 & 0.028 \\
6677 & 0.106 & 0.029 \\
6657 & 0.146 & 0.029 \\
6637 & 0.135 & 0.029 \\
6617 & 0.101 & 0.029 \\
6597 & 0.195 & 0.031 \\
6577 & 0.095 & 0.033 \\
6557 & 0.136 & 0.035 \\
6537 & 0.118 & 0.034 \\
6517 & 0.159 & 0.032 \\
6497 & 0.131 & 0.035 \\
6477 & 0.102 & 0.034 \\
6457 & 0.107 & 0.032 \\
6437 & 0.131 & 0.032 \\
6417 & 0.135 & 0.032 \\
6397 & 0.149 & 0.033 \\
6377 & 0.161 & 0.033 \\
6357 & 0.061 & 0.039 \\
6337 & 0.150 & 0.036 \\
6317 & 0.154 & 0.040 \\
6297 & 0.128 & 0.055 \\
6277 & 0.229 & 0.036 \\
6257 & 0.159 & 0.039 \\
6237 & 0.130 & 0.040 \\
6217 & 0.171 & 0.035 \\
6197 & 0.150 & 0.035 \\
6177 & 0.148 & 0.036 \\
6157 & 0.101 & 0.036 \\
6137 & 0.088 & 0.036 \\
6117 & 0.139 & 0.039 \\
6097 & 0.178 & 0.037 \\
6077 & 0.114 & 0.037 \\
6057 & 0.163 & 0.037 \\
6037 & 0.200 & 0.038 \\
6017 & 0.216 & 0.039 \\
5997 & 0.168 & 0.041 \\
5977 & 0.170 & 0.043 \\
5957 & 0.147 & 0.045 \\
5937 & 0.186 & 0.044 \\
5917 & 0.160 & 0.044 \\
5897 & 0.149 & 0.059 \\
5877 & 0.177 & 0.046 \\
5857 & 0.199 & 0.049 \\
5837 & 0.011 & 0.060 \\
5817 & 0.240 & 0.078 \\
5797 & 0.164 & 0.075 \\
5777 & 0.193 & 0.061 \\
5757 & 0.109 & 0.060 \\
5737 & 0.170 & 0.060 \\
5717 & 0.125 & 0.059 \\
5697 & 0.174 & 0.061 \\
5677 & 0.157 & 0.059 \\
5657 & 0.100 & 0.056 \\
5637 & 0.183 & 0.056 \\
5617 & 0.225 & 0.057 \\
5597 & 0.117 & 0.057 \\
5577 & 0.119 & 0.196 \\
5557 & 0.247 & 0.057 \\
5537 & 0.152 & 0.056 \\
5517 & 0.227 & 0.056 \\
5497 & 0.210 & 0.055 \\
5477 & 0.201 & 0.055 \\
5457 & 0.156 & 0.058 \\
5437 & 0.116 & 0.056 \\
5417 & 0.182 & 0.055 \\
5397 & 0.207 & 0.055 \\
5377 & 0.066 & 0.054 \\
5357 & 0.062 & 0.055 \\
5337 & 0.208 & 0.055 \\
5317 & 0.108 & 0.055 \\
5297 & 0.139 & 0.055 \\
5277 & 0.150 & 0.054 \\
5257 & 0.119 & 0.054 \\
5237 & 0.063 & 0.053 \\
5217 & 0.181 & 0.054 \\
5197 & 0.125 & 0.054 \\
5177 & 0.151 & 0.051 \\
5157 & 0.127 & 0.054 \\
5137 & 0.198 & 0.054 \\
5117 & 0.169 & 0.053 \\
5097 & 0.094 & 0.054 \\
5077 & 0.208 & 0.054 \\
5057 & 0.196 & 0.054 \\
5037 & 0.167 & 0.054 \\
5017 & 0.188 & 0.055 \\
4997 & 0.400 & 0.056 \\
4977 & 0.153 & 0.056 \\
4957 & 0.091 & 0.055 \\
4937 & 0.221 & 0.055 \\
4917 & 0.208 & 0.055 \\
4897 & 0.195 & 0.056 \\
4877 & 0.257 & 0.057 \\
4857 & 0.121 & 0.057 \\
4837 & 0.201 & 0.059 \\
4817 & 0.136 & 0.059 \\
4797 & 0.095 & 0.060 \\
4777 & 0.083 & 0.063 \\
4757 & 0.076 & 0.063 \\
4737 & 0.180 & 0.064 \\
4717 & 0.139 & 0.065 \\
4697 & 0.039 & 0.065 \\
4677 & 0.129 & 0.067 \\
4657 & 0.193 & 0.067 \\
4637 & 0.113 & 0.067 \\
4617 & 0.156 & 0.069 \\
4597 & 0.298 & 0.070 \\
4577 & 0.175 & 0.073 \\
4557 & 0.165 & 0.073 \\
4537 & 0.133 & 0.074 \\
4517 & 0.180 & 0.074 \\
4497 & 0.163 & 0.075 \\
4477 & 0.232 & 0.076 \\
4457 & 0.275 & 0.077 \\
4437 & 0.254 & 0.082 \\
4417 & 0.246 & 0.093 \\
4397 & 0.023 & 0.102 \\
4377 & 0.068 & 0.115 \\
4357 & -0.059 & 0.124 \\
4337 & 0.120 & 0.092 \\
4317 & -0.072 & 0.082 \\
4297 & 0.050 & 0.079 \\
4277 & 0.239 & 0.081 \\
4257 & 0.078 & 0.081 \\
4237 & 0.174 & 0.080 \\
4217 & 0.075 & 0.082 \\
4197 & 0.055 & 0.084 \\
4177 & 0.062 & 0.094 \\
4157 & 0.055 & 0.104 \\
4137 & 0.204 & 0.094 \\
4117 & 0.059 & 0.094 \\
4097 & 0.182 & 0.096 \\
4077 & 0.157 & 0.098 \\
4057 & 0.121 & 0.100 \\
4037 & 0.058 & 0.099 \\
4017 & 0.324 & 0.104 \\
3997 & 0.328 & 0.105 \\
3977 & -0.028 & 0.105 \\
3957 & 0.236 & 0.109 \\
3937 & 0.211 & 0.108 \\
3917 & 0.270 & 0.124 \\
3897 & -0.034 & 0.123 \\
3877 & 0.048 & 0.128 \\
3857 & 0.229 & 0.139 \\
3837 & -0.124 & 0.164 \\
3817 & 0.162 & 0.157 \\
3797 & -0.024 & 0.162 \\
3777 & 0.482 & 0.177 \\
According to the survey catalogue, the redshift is 0.455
